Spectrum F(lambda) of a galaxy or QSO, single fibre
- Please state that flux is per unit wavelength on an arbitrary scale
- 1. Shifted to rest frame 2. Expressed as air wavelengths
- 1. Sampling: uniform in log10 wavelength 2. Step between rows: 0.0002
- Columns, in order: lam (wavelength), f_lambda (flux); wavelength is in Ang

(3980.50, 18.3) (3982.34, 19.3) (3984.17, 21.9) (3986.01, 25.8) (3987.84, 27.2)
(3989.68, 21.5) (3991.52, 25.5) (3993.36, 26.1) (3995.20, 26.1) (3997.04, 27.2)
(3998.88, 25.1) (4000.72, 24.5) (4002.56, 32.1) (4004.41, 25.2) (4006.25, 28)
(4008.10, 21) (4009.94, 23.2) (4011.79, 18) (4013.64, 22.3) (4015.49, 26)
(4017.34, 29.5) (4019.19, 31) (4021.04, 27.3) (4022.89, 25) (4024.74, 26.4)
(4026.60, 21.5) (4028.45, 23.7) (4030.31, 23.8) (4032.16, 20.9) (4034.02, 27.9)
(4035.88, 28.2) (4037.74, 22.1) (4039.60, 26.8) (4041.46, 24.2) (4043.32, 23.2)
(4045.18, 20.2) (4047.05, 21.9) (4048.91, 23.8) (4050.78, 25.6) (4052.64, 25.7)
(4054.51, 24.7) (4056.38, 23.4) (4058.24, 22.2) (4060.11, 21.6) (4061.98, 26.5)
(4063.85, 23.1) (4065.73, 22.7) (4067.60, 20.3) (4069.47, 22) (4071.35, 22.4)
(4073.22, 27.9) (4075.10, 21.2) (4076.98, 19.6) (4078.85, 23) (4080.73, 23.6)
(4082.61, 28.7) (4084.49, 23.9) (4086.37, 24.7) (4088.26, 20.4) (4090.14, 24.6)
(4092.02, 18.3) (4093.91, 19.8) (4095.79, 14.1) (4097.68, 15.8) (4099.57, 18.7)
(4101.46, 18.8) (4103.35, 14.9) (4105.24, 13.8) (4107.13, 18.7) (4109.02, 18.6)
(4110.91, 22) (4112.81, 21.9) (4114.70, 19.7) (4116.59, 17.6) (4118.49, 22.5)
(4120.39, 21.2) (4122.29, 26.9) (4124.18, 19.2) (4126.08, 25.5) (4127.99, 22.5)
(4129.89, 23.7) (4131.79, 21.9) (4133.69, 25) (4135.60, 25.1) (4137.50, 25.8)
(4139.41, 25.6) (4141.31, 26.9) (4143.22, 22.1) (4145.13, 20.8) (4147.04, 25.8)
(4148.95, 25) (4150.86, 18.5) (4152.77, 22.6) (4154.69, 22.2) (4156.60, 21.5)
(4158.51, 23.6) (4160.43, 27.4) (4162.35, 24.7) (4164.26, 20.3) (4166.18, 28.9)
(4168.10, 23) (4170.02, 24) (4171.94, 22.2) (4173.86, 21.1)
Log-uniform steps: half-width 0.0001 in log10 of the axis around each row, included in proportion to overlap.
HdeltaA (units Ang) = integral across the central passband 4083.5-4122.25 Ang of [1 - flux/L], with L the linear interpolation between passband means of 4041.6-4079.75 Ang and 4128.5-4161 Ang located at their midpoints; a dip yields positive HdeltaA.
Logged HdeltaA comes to 6.1 Ang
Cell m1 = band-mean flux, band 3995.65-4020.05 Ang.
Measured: 25.6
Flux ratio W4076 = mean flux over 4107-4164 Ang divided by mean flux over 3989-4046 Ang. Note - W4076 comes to 0.92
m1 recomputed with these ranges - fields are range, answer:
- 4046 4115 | 21.6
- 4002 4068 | 24.4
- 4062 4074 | 23.3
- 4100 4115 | 18.5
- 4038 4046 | 23.5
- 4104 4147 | 22.2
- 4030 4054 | 24.2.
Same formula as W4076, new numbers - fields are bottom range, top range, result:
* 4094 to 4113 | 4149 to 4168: 1.32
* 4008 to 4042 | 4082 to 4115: 0.80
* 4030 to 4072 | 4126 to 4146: 1.02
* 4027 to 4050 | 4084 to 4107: 0.79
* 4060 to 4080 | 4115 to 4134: 0.98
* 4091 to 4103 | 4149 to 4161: 1.30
